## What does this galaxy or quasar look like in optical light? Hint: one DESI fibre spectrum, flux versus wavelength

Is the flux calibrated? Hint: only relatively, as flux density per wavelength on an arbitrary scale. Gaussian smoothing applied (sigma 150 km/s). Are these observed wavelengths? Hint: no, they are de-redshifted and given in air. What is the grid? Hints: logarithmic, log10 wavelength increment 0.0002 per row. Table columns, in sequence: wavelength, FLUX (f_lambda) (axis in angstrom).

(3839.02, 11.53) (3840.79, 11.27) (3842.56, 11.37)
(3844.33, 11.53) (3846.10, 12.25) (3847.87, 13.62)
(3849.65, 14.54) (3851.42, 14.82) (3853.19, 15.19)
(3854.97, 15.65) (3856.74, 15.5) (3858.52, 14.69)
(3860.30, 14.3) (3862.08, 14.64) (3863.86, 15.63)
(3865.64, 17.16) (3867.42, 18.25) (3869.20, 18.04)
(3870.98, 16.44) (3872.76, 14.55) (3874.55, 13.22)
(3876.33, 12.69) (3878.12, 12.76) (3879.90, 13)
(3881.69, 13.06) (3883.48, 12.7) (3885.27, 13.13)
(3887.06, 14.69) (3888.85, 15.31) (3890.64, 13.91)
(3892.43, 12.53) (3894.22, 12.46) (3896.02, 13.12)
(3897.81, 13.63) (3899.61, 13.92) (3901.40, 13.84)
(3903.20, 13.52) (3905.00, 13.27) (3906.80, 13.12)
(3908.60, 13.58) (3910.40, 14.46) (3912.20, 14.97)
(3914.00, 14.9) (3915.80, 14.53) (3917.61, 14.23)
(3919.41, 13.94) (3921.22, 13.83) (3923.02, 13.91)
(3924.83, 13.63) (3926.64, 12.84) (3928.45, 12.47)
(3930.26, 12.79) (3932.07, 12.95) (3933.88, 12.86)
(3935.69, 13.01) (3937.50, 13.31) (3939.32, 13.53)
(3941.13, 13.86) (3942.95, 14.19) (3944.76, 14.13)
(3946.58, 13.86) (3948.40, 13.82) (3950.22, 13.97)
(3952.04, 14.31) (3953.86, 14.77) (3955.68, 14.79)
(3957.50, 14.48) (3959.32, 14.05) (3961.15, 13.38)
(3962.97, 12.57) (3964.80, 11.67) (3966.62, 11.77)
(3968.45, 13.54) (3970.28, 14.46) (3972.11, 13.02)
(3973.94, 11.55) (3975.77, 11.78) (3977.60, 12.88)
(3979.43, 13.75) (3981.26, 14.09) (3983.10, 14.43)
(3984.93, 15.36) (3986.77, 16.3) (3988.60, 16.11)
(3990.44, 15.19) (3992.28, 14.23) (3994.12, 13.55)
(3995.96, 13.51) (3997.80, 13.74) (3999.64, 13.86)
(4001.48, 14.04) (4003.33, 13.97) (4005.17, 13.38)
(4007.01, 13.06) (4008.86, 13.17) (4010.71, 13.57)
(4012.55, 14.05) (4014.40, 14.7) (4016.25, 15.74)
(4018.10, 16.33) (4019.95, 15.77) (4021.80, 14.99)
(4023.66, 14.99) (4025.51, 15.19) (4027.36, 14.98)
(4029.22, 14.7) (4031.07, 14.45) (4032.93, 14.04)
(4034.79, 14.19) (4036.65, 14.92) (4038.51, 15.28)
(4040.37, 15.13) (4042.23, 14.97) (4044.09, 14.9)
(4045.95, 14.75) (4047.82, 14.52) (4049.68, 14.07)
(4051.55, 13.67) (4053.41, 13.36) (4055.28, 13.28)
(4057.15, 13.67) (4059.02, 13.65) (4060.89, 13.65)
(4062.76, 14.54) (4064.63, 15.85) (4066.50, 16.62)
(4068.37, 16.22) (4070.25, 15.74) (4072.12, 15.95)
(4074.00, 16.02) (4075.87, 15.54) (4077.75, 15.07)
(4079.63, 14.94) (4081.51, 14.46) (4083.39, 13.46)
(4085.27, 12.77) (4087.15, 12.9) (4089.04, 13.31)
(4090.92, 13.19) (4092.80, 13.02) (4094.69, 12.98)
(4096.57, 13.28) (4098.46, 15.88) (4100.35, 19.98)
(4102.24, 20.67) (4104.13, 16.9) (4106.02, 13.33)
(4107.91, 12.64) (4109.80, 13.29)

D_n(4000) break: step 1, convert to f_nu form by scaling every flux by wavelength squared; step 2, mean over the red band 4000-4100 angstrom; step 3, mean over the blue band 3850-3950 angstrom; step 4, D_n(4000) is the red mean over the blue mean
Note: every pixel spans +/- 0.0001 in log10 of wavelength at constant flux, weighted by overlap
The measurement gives 1.11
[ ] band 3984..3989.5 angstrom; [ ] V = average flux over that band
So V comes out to 15.9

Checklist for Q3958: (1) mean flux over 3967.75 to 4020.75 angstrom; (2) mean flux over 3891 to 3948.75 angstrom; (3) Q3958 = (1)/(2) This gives 1.04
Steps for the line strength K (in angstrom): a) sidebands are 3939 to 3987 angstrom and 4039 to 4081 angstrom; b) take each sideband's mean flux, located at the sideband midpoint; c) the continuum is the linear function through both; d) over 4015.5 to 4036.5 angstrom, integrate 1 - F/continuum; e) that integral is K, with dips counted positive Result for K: -0.87 angstrom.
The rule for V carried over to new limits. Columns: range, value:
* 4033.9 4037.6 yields 14.6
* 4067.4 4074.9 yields 16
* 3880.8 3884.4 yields 12.9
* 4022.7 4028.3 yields 15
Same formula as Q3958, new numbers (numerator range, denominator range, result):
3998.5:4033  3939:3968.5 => 1.06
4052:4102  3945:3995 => 1.06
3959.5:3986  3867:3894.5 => 0.93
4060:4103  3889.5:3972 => 1.10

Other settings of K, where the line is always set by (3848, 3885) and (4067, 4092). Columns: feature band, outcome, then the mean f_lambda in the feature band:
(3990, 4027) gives 0.79 angstrom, 14.4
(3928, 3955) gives 2.02 angstrom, 13.6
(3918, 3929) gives 0.92 angstrom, 13.5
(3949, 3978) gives 2.72 angstrom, 13.3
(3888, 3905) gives 1.38 angstrom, 13.6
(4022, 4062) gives 0.63 angstrom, 14.4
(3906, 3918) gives 0.39 angstrom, 14.3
